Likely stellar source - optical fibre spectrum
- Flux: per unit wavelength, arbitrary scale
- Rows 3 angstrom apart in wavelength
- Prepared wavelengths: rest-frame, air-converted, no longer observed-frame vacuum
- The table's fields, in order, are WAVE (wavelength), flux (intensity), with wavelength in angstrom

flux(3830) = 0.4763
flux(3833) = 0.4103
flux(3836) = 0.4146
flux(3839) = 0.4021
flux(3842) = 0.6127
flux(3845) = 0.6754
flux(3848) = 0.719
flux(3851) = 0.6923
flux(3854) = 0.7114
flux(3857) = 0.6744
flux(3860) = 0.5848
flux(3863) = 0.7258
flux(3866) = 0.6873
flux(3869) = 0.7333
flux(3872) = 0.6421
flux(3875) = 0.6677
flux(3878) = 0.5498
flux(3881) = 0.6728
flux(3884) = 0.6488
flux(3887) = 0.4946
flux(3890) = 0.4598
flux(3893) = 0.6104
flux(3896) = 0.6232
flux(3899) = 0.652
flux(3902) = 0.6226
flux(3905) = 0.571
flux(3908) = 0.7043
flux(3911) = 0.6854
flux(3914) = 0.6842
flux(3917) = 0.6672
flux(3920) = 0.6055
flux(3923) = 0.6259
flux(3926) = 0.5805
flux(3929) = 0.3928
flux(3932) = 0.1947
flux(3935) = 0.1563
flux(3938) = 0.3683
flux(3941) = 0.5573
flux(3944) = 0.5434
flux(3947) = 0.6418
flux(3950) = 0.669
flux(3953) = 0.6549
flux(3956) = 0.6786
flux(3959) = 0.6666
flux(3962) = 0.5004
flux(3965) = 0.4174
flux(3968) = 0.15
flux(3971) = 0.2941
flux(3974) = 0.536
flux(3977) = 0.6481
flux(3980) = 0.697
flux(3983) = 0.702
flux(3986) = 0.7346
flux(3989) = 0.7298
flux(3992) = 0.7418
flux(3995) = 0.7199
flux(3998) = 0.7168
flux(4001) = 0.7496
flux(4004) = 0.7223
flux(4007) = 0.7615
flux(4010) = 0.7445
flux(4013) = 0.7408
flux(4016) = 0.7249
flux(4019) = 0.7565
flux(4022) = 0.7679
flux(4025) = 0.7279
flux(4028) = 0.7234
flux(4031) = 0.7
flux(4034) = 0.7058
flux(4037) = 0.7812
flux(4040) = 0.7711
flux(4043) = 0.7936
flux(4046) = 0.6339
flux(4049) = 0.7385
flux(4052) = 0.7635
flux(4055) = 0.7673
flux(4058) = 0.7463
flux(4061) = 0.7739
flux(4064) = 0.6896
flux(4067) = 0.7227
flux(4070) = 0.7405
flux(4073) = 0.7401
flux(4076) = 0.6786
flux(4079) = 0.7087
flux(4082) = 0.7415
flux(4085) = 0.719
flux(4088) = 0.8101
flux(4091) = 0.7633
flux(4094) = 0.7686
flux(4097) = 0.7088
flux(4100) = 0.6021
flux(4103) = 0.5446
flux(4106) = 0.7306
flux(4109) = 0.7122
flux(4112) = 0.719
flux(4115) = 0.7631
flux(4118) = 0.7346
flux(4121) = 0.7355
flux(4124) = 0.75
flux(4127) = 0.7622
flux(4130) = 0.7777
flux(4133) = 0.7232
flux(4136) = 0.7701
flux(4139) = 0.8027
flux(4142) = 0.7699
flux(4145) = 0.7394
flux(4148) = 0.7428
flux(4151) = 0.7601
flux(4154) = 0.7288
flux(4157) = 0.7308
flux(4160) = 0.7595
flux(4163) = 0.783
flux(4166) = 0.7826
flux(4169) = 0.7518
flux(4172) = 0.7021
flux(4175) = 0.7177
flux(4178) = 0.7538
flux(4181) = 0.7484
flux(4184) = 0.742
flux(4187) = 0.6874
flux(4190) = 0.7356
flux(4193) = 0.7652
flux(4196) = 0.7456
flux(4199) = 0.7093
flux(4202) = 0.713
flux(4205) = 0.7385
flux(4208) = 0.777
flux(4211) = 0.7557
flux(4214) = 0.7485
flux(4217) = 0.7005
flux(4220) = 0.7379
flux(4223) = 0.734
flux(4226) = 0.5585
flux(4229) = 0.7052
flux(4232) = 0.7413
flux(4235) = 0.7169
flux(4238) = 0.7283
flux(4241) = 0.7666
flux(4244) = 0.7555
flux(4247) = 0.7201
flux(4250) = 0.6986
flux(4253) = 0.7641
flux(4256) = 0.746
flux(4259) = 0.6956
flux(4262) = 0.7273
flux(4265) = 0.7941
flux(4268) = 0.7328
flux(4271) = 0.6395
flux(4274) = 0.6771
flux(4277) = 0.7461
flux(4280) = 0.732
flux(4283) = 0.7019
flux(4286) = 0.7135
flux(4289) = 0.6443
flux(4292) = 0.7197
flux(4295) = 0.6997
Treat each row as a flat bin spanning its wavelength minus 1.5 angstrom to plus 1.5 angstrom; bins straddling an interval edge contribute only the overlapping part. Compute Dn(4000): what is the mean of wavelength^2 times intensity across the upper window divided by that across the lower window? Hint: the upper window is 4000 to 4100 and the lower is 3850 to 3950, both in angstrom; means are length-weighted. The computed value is 1.4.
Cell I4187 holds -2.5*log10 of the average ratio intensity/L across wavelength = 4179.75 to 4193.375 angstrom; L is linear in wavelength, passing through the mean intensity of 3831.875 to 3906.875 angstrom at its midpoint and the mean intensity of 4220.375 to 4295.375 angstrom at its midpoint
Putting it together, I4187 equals -0.056 mag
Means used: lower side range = 0.612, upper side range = 0.715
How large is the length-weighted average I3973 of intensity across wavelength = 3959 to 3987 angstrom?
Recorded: 0.524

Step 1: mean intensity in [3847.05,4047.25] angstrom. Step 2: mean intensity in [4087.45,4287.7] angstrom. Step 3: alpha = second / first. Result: 1.16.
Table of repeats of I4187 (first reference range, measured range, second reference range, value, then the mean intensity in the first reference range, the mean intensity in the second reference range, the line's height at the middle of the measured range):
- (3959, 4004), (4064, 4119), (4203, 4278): -0.10 mag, 0.602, 0.724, 0.654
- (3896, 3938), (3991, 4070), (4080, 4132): -0.13 mag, 0.546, 0.726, 0.654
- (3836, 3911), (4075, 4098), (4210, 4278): -0.09 mag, 0.628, 0.721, 0.681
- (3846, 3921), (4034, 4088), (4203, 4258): -0.08 mag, 0.644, 0.727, 0.686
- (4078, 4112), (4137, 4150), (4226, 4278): -0.07 mag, 0.71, 0.722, 0.714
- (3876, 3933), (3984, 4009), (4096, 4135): -0.15 mag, 0.585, 0.713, 0.641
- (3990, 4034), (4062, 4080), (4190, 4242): 0.03 mag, 0.734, 0.726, 0.732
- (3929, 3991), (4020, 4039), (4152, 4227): -0.24 mag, 0.526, 0.734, 0.589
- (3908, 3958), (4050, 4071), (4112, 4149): -0.09 mag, 0.55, 0.755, 0.682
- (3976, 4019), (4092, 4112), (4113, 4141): 0.10 mag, 0.726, 0.757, 0.751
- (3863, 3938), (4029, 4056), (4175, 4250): -0.14 mag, 0.579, 0.728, 0.647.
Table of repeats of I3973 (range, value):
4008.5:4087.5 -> 0.736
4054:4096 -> 0.74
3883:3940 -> 0.544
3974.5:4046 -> 0.728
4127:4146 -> 0.764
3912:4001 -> 0.565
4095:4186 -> 0.735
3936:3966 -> 0.565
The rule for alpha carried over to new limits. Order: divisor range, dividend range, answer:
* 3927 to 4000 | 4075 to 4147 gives 1.33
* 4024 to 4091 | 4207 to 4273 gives 0.98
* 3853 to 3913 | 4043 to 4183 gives 1.16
